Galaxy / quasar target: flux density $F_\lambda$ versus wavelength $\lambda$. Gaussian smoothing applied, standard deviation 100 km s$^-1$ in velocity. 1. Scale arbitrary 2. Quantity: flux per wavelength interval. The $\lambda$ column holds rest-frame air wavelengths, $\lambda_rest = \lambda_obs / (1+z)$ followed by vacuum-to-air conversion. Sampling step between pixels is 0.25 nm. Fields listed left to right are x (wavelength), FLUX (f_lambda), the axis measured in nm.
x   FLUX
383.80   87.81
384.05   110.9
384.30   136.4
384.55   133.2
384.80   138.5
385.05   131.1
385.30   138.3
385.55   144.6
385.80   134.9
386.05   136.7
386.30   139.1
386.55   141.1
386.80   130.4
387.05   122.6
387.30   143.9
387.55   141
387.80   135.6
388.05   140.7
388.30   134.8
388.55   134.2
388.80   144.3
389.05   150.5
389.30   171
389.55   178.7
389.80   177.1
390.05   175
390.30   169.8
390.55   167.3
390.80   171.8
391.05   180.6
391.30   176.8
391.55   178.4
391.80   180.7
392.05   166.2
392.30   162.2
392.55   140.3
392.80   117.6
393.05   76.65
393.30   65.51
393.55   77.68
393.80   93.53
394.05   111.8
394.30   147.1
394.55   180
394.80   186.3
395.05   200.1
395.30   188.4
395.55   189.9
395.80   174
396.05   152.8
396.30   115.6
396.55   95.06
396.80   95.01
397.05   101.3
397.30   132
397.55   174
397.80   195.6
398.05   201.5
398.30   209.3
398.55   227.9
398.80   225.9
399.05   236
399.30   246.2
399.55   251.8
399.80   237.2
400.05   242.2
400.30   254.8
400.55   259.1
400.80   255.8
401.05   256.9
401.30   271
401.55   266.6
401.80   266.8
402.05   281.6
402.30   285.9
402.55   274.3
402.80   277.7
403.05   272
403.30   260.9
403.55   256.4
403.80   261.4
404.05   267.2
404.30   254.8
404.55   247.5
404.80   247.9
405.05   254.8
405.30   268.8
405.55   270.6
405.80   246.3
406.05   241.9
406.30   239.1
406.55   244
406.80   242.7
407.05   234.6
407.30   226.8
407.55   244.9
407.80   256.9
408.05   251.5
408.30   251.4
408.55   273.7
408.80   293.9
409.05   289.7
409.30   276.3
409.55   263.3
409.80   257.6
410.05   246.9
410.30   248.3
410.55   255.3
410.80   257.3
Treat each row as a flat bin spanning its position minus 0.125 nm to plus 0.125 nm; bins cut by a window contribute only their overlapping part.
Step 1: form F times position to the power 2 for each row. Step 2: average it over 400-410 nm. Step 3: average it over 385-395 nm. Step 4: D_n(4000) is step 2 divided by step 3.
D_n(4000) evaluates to 1.9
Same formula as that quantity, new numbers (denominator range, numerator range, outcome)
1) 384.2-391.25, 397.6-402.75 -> 1.77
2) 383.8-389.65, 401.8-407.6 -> 2.03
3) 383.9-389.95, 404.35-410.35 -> 2.00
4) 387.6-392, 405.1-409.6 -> 1.72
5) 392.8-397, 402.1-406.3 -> 2.05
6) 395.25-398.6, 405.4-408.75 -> 1.65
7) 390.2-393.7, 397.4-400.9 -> 1.65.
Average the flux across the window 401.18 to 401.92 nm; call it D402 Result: 268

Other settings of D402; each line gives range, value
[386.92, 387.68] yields 136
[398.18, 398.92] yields 221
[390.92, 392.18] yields 176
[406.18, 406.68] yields 242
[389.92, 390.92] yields 171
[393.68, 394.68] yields 134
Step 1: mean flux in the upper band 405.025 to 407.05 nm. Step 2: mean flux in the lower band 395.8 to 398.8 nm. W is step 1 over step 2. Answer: 1.6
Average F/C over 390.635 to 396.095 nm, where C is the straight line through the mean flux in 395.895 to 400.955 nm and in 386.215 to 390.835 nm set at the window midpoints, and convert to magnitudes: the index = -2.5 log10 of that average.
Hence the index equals 0.145 mag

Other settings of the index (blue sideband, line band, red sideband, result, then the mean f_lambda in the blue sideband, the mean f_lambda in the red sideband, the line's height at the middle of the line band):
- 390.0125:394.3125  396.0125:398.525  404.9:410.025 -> 0.202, 141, 256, 180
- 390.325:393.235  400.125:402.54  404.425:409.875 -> -0.220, 155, 256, 217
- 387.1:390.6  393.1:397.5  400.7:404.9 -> 0.453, 154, 265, 205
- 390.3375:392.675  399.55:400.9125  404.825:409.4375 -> -0.150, 169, 256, 218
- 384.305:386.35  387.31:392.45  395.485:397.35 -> -0.201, 137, 130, 134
